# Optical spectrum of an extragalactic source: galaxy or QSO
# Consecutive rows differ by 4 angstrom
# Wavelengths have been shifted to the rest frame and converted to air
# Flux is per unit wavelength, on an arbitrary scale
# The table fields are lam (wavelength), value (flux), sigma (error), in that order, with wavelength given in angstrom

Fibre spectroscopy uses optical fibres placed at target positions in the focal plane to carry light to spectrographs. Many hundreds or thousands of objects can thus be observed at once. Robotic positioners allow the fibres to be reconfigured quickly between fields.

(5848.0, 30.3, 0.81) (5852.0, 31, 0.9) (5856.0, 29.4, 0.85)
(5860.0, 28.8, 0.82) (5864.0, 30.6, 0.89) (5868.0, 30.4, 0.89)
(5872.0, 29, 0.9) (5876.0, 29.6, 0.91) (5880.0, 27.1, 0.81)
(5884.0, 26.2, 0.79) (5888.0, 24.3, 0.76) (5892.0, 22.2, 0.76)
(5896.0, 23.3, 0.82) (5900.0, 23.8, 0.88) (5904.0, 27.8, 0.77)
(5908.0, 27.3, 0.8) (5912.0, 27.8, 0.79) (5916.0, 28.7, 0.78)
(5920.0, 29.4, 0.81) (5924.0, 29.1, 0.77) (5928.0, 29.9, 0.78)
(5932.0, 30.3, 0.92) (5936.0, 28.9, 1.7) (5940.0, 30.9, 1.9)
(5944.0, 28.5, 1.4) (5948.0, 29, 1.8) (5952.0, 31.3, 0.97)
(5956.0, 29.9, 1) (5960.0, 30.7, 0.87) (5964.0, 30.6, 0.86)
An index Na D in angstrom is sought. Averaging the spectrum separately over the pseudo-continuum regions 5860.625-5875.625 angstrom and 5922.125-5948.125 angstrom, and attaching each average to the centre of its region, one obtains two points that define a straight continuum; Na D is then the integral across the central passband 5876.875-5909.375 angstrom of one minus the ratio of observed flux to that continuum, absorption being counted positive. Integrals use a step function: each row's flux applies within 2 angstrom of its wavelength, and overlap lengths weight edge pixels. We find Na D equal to 4.8 angstrom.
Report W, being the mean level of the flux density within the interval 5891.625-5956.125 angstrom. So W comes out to 28.2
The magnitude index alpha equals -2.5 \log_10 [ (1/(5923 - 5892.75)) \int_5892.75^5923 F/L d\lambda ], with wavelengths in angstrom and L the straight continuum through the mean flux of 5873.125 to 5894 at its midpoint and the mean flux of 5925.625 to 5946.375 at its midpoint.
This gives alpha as 0.040 mag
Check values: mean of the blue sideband 26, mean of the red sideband 29.7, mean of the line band 26.8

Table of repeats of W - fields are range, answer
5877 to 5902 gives 24.7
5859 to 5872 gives 29.9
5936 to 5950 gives 29.4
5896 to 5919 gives 26.9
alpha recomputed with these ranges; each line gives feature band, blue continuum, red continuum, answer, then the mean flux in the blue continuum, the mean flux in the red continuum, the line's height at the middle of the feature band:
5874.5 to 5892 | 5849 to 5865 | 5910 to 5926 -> 0.13 mag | 29.9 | 28.8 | 29.4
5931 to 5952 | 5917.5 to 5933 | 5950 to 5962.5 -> 0.02 mag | 29.6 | 30.6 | 30.1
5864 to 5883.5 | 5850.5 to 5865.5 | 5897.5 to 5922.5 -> 0.01 mag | 29.9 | 27.4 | 29.1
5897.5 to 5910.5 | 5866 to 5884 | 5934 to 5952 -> 0.11 mag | 28.7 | 29.5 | 29.1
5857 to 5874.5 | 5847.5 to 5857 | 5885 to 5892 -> -0.07 mag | 30.3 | 24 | 27.9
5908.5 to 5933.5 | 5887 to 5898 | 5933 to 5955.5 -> -0.09 mag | 23.2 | 29.8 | 26.8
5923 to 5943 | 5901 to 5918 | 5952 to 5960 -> -0.03 mag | 27.7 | 30.4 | 29.1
